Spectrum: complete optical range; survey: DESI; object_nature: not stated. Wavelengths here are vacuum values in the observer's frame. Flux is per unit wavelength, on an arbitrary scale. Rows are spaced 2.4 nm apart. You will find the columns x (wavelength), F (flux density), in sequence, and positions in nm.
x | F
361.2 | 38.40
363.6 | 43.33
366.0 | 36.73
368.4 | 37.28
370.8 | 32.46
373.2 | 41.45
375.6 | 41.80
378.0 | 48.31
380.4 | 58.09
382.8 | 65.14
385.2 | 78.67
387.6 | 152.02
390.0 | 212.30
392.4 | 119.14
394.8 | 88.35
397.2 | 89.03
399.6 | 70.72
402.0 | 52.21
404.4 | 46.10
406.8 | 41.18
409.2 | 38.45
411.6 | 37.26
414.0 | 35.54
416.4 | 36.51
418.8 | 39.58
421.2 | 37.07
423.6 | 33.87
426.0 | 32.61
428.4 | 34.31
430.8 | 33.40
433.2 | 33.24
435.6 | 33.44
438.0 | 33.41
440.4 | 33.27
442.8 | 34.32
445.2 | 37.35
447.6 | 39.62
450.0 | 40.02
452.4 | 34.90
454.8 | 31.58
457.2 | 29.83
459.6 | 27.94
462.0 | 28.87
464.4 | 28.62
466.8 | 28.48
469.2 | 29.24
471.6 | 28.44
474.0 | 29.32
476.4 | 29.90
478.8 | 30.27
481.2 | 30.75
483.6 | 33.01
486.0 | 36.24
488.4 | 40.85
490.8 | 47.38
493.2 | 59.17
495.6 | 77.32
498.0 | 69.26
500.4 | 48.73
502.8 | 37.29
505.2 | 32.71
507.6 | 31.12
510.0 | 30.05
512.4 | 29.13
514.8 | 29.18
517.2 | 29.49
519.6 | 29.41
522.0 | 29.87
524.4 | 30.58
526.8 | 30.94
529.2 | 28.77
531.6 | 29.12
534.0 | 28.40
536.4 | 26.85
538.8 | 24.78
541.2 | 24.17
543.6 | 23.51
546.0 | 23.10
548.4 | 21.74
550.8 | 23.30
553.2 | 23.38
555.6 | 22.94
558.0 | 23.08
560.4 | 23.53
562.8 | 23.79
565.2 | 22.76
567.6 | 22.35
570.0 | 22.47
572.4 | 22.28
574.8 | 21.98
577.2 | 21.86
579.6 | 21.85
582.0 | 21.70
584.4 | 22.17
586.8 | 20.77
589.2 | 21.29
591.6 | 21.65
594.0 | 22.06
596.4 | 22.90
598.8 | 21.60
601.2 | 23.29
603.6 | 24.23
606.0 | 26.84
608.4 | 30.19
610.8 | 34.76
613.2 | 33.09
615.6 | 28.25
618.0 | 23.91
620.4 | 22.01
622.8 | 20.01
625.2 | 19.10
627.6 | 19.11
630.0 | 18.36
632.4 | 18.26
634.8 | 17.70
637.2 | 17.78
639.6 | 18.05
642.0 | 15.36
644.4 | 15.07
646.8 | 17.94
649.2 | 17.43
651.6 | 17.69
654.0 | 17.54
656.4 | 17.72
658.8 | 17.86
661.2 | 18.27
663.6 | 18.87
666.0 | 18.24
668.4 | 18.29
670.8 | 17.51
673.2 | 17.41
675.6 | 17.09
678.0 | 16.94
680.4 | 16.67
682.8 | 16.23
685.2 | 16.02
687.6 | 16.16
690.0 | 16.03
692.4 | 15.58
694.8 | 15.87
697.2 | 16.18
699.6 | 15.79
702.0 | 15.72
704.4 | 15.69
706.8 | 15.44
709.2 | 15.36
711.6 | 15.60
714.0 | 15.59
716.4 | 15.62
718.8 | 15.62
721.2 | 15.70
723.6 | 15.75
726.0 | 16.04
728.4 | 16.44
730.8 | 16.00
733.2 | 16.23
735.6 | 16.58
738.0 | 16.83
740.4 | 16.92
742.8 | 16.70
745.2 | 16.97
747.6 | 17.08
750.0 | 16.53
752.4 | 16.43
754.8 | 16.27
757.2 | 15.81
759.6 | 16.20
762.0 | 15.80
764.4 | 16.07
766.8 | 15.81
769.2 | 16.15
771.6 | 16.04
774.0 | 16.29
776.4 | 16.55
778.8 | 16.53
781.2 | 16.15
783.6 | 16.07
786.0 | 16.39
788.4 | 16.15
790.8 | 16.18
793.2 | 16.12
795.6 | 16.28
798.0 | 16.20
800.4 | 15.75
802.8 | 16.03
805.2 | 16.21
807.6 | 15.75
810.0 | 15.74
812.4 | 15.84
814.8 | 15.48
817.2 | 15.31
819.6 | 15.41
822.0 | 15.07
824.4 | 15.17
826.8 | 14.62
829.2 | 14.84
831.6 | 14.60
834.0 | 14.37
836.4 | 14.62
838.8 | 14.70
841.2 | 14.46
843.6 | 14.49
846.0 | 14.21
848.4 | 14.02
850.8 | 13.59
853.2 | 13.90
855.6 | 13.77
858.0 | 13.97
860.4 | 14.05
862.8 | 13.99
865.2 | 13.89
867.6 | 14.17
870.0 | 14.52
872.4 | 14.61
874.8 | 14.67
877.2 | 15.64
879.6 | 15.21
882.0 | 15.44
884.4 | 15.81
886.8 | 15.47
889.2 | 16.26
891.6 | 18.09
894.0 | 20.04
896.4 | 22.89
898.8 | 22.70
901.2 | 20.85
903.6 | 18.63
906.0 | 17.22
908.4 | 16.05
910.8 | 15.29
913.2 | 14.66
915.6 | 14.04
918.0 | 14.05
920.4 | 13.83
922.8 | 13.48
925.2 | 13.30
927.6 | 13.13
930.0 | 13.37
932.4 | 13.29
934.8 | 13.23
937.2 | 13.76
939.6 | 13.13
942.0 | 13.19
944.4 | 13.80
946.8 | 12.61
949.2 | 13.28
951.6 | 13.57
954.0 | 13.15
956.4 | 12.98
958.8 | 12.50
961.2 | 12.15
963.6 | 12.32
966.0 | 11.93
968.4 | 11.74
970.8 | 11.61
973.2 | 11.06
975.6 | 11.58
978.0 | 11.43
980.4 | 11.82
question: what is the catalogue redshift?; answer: 2.204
